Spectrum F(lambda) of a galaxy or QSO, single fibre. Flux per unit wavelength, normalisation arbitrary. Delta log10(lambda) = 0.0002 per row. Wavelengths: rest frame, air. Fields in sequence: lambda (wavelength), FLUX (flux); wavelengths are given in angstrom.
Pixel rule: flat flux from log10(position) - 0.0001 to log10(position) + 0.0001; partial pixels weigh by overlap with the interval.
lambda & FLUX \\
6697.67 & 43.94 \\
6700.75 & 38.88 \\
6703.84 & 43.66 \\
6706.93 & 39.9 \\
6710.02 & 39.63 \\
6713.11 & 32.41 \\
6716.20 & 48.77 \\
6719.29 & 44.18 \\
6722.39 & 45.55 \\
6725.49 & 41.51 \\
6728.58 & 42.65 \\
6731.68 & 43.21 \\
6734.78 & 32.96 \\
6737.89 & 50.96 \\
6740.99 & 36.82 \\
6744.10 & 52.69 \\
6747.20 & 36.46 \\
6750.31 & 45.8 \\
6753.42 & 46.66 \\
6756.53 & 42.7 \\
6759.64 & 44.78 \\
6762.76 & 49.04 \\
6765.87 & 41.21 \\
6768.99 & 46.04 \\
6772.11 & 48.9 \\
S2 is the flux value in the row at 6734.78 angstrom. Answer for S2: 32.96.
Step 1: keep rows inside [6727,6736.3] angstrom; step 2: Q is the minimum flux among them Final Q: 32.96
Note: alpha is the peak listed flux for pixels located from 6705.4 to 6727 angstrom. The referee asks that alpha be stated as 48.77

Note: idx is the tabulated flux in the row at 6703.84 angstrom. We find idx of 43.66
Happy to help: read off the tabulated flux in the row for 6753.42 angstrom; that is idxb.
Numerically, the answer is 46.66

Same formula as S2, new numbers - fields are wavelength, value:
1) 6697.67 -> 43.94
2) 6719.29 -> 44.18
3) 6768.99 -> 46.04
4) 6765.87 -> 41.21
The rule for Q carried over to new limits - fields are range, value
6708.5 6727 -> 32.41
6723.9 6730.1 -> 41.51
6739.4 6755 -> 36.46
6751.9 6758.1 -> 42.7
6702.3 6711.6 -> 39.63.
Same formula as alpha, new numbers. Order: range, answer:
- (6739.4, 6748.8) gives 52.69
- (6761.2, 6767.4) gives 49.04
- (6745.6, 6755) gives 46.66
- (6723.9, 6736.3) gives 43.21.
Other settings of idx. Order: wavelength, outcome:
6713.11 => 32.41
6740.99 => 36.82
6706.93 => 39.9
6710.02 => 39.63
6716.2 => 48.77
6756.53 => 42.7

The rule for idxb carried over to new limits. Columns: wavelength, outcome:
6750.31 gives 45.8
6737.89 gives 50.96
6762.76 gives 49.04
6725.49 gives 41.51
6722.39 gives 45.55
